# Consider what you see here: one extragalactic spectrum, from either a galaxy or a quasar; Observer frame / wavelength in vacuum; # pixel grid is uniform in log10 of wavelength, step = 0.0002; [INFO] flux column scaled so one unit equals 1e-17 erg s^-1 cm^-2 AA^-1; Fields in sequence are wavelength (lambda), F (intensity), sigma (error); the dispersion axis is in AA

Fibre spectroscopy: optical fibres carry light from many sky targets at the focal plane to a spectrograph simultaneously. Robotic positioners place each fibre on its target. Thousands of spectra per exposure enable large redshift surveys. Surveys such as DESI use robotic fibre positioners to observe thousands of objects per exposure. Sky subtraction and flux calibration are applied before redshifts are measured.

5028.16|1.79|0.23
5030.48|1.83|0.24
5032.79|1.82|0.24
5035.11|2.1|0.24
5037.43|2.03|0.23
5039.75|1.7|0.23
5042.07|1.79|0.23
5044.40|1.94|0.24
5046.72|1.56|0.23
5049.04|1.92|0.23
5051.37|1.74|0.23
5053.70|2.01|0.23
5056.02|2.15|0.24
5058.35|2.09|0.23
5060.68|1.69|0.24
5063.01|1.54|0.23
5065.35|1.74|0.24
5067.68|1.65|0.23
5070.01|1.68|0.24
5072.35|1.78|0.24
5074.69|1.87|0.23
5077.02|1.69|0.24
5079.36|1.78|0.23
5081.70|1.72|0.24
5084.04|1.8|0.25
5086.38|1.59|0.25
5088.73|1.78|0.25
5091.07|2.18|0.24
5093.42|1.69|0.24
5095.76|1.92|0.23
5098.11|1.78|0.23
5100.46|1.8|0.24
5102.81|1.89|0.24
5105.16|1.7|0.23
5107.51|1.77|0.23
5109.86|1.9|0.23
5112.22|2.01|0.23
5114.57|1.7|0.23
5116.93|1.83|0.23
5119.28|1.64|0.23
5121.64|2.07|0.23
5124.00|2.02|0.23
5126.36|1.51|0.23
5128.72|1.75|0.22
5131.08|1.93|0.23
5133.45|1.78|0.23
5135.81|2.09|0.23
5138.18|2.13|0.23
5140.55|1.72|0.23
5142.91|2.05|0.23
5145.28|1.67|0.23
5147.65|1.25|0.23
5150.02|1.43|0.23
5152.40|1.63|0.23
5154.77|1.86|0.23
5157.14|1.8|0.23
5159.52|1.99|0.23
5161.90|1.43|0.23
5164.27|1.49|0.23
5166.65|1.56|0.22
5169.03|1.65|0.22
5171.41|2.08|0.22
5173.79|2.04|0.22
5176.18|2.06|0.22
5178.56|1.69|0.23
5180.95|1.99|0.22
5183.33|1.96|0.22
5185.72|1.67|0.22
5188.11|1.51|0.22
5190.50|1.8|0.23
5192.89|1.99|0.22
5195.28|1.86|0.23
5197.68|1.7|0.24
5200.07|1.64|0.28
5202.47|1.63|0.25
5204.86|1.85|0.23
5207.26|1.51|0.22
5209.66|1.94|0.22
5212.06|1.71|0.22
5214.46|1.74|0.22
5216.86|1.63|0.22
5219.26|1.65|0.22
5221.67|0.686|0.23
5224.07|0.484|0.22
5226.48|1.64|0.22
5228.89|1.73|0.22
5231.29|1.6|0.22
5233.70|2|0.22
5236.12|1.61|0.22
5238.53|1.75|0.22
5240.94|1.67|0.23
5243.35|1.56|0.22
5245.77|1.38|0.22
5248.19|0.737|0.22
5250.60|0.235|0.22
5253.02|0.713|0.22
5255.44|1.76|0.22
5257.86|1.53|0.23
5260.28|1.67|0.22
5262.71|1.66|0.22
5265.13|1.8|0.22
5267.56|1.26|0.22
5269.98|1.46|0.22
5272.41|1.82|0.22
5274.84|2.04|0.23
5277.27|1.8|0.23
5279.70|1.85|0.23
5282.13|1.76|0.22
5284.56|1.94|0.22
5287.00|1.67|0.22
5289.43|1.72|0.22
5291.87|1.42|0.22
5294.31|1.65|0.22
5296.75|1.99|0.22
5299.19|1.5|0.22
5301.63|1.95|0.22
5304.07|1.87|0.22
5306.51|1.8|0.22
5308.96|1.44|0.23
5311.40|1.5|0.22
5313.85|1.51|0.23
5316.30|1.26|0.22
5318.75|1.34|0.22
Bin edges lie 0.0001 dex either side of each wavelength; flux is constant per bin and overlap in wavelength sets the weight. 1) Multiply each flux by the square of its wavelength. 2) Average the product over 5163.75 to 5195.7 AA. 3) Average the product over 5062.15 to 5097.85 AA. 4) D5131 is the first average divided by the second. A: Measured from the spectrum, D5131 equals 1.07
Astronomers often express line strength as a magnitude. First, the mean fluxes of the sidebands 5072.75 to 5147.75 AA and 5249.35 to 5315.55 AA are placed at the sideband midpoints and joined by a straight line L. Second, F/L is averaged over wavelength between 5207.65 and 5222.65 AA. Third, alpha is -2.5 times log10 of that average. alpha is 0.08 mag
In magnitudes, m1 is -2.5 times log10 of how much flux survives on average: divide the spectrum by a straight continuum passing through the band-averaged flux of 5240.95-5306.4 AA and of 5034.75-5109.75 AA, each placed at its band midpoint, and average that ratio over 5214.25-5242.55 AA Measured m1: 0.08 mag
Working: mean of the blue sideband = 1.81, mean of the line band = 1.51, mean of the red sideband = 1.57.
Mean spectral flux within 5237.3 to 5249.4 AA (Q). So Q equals 1.42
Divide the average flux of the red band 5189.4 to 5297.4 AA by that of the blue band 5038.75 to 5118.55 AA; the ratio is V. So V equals 0.88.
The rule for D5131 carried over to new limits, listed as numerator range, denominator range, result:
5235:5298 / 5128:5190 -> 0.91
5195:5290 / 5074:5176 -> 0.91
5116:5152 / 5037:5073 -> 1.02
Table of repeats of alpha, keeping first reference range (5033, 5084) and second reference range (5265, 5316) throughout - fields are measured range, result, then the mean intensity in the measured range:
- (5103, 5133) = -0.021 mag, 1.82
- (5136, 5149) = -0.008 mag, 1.78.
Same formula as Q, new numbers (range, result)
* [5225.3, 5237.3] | 1.72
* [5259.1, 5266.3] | 1.71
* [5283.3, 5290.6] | 1.78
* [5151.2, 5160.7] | 1.82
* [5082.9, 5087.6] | 1.69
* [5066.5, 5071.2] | 1.67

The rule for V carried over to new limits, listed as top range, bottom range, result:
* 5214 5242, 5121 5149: 0.83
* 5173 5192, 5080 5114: 1.01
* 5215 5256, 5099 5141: 0.73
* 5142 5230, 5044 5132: 0.93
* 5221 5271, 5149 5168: 0.84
